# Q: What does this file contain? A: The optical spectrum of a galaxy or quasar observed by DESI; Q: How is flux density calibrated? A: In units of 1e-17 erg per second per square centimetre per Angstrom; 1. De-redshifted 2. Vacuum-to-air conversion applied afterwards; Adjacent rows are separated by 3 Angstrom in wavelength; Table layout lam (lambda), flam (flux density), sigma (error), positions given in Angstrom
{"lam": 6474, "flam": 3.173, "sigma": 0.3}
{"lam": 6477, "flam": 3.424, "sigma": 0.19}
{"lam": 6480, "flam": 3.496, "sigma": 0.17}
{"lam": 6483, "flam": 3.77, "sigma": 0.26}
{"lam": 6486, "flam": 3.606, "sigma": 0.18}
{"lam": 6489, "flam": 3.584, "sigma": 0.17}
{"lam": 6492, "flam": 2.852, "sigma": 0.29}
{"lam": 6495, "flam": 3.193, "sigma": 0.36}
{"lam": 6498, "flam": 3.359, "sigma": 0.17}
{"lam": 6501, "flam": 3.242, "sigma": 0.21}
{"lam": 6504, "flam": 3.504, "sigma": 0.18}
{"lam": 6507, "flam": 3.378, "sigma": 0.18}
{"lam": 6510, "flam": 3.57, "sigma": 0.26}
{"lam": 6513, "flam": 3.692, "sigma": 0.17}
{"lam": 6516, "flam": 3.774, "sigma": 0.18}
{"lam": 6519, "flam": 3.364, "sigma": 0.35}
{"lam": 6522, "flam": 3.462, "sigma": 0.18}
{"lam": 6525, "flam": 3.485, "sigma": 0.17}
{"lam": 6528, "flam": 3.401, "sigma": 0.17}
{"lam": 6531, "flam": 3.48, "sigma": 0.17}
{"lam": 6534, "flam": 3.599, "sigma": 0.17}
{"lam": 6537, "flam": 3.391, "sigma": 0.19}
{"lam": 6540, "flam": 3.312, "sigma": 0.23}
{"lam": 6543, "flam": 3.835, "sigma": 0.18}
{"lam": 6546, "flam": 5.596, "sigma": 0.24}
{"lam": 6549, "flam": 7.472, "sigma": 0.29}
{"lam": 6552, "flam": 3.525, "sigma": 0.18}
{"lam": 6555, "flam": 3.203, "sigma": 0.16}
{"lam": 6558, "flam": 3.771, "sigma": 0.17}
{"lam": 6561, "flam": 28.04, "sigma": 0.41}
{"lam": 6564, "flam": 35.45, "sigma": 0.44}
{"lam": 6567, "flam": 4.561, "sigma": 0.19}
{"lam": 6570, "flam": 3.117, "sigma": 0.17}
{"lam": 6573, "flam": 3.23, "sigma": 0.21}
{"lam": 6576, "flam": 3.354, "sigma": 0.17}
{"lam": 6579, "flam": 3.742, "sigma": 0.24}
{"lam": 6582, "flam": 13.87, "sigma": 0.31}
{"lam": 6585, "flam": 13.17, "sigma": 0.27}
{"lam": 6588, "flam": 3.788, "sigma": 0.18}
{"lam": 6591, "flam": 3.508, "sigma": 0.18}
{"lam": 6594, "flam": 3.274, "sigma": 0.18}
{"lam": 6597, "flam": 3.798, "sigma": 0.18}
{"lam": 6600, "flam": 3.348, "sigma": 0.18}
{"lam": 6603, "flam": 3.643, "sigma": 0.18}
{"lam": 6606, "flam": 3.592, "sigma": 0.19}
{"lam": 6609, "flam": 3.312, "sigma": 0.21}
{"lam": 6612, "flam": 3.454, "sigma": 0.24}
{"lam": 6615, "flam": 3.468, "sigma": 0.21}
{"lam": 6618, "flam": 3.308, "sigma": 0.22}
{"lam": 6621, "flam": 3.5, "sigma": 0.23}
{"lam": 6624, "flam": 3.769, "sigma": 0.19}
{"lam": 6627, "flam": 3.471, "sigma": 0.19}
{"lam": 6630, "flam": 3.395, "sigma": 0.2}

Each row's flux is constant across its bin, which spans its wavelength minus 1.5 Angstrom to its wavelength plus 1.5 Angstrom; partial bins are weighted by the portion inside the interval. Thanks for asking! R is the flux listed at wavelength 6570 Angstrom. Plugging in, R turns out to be 3.117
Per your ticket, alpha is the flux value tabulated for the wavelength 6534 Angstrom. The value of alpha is 3.599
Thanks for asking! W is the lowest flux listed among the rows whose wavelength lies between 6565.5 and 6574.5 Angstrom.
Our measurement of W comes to 3.117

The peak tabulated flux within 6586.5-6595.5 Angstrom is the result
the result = 3.788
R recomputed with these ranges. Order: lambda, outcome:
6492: 2.852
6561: 28.04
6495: 3.193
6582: 13.87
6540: 3.312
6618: 3.308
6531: 3.48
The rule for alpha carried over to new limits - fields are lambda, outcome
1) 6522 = 3.462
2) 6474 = 3.173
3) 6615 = 3.468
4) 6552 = 3.525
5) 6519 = 3.364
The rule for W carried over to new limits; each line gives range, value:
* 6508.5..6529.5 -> 3.364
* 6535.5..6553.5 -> 3.312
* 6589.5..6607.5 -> 3.274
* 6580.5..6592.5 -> 3.508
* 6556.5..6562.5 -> 3.771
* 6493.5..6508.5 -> 3.193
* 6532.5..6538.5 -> 3.391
